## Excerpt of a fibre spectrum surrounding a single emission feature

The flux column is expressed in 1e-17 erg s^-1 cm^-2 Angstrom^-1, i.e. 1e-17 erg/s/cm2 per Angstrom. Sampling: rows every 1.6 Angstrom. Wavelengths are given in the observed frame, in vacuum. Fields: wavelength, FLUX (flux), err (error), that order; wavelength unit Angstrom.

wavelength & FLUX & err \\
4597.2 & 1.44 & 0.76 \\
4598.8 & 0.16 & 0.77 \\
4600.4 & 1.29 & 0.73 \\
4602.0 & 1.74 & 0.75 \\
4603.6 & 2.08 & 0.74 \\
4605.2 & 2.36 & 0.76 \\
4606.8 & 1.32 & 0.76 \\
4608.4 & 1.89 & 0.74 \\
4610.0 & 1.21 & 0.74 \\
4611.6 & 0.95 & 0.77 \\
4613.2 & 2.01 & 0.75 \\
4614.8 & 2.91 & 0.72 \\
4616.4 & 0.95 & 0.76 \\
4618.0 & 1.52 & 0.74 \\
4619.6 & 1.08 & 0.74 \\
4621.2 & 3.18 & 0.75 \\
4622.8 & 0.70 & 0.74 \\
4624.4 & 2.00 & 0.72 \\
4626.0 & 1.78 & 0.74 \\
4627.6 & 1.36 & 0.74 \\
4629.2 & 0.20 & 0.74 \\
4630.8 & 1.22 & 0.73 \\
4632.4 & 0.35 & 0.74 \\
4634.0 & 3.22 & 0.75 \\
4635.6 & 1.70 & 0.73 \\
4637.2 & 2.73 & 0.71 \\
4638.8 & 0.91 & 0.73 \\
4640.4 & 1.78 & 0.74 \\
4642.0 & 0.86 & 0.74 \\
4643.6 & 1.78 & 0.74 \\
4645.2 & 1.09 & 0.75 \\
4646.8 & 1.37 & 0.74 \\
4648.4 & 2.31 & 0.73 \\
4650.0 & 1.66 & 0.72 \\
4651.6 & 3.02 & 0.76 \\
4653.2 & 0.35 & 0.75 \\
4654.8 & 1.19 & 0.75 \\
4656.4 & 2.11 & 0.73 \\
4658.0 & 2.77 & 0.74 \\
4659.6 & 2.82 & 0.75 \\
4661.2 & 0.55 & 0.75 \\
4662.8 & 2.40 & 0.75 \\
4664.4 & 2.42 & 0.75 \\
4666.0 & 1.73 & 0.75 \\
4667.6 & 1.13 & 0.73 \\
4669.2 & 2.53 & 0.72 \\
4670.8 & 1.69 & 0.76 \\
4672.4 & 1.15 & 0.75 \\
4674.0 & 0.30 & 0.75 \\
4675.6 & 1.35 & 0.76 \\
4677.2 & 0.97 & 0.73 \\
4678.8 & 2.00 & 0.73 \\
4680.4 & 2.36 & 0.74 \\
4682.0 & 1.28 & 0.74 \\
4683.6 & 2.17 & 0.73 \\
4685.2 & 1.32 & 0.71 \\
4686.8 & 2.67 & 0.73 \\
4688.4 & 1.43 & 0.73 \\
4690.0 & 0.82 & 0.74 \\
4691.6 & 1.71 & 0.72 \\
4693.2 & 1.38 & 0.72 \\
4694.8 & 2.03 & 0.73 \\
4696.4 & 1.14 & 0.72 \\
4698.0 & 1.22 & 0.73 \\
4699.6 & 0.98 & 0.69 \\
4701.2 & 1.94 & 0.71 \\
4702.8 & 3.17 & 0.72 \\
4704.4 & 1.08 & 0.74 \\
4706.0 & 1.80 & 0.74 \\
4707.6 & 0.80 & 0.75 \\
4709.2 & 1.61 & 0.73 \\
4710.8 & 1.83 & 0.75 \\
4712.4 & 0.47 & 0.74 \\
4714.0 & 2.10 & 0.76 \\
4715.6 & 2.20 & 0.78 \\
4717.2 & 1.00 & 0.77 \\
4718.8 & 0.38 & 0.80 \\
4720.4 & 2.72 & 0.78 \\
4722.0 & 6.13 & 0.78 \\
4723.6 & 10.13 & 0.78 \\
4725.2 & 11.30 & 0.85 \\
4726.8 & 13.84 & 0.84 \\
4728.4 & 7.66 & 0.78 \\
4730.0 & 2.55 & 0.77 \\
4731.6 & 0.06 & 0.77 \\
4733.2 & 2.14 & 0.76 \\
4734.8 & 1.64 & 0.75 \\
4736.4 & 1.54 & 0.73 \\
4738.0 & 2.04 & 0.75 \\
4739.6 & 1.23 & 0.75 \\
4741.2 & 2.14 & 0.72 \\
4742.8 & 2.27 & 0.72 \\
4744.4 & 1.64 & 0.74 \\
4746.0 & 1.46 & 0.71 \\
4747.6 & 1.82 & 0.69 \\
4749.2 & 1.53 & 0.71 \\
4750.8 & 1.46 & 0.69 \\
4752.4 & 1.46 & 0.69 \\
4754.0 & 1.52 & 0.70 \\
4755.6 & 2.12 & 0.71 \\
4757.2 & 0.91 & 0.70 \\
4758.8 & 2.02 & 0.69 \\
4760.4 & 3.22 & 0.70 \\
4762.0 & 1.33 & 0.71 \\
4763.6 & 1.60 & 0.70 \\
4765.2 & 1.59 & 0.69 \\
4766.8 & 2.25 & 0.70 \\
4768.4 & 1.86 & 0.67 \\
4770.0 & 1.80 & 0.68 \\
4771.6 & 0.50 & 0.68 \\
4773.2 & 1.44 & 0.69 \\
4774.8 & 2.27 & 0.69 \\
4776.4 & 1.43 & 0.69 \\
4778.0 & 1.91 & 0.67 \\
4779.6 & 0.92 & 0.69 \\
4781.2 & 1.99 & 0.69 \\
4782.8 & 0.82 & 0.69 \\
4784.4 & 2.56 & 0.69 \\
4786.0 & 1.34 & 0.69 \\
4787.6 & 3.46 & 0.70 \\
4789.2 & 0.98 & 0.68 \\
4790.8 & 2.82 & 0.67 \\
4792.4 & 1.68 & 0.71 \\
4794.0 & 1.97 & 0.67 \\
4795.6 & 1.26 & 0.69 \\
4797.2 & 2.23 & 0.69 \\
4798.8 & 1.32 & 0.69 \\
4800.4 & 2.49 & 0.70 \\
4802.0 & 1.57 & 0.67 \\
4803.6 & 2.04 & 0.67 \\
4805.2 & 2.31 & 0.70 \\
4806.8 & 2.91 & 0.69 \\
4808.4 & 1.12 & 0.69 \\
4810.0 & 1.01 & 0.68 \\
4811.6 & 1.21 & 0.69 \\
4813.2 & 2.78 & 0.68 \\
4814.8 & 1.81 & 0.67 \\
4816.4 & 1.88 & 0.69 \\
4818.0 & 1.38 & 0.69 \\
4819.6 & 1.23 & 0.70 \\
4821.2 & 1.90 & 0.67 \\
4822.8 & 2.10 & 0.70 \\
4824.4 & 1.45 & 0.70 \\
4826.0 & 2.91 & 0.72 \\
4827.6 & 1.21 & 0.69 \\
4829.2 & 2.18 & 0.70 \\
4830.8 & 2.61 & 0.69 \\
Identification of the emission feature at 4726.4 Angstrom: [O II] 3727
